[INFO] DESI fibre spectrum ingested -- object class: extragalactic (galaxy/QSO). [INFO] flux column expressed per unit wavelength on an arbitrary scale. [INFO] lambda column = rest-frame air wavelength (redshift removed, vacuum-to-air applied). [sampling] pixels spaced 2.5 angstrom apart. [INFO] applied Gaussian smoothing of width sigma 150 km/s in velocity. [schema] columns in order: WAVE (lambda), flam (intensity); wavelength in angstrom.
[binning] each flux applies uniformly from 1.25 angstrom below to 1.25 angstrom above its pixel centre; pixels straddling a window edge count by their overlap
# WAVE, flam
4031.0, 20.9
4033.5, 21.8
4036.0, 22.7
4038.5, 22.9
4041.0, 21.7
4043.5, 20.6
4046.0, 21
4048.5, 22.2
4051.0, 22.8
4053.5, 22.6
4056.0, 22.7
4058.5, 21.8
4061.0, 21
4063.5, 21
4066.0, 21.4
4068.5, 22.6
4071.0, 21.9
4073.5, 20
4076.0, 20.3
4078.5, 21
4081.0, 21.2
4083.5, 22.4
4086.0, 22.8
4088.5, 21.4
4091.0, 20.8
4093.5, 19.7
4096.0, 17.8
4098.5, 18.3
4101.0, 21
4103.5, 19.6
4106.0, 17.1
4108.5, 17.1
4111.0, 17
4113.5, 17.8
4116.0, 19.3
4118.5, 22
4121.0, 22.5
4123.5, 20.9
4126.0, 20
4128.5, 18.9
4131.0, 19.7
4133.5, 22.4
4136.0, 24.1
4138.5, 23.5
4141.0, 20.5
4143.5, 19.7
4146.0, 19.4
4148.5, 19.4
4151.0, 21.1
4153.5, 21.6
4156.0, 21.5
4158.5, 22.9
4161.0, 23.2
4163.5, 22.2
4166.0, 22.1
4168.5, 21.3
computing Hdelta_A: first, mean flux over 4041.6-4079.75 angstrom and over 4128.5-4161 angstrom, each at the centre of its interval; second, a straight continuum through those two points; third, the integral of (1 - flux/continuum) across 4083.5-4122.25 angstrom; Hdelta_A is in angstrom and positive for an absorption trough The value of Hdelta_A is 3.1 angstrom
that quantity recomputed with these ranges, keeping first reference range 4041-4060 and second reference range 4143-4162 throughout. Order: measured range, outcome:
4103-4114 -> 1.99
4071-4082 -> 0.49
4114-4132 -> 0.83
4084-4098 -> 0.73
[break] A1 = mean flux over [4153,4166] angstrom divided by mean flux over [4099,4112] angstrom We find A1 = 1.2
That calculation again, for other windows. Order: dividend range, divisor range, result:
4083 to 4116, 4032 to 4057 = 0.88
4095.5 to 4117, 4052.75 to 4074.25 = 0.85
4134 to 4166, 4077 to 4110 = 1.08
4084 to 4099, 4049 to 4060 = 0.91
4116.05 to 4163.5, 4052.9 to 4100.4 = 1.01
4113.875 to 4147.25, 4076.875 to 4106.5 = 1.03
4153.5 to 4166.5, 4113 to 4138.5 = 1.06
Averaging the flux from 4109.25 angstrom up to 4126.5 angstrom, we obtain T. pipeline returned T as 19.8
